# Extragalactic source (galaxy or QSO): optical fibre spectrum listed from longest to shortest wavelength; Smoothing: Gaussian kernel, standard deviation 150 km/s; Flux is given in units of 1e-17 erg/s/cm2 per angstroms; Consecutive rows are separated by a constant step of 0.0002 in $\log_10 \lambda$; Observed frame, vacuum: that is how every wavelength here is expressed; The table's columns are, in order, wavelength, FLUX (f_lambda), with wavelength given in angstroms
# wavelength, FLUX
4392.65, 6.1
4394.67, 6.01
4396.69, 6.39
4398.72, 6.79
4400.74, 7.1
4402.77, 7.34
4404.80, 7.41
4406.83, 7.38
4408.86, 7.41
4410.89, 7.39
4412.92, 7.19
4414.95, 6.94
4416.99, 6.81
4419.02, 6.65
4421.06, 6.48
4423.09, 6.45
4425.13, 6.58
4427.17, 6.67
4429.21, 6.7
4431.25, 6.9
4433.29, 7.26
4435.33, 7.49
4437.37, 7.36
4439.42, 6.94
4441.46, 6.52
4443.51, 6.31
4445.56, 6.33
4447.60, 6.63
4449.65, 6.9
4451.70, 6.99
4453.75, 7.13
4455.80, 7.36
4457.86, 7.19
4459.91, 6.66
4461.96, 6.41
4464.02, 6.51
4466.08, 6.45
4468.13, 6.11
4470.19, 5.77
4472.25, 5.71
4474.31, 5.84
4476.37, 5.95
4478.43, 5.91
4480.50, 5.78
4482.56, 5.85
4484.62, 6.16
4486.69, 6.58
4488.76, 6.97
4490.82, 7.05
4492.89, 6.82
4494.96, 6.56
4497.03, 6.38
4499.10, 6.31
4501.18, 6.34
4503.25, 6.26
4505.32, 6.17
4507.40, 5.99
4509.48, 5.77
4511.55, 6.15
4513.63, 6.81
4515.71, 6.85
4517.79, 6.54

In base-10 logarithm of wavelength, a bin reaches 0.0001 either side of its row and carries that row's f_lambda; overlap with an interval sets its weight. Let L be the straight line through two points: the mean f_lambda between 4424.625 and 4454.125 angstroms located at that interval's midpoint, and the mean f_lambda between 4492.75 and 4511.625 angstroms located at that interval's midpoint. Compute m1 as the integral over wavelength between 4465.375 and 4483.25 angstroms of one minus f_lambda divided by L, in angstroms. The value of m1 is 1.6 angstroms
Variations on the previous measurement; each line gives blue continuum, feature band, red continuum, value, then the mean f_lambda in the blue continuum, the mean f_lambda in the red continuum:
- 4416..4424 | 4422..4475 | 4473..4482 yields -3.63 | 6.6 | 5.86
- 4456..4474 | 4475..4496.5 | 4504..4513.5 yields -0.38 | 6.38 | 6.1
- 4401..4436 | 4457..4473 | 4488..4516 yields 0.81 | 7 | 6.44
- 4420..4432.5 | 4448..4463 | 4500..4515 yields -1.02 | 6.64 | 6.23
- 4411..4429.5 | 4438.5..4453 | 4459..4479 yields -0.54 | 6.75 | 6.13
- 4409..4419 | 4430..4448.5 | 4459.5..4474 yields -0.57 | 7.07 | 6.19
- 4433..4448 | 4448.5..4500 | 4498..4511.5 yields 0.17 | 6.85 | 6.14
